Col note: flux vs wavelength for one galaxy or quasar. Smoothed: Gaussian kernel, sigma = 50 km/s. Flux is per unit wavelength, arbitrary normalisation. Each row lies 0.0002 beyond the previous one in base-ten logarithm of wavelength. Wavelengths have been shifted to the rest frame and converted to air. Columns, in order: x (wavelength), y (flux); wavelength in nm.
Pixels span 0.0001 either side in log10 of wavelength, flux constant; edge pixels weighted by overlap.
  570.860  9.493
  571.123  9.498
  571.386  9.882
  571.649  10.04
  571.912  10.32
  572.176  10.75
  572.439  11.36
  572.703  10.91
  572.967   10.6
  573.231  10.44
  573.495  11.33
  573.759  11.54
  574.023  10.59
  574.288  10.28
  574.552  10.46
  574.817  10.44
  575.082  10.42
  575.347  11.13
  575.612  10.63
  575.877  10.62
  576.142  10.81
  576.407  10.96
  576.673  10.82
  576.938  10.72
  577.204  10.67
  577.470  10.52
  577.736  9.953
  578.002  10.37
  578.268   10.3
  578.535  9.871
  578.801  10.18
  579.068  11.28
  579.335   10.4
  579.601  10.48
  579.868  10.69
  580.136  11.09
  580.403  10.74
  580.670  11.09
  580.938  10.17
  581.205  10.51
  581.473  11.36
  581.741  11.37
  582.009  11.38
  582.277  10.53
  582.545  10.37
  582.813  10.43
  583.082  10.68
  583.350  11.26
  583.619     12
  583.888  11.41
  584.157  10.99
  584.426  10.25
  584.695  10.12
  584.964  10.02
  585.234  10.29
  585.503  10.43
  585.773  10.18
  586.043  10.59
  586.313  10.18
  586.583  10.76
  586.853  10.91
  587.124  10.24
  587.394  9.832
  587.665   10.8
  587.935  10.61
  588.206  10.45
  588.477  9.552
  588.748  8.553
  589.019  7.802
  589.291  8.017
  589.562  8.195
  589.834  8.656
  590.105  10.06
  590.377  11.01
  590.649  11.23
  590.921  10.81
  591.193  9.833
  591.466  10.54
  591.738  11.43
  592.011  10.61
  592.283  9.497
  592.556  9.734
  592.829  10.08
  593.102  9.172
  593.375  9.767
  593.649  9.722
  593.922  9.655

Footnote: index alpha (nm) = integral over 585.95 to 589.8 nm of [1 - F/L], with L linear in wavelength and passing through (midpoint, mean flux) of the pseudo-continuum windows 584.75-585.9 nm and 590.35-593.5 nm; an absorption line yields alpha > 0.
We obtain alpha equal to 0.202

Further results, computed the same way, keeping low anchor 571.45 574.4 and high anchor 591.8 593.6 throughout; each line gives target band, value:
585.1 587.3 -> -0.06 nm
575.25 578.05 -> -0.02 nm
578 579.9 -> 0.00 nm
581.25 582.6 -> -0.09 nm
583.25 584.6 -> -0.12 nm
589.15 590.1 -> 0.14 nm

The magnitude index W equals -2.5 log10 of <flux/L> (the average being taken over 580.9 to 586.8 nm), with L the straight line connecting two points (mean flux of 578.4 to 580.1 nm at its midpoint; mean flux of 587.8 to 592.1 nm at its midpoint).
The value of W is -0.05 mag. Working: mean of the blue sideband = 10.5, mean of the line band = 10.7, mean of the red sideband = 9.83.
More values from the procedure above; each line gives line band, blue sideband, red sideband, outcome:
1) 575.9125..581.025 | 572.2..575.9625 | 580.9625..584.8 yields 0.02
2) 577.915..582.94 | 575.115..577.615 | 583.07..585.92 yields 0.01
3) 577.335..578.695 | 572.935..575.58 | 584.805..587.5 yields 0.04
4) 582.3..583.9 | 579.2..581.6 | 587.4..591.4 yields -0.06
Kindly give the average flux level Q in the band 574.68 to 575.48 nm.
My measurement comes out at 10.7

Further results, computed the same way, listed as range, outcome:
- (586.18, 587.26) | 10.5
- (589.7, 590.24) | 9.37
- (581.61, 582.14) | 11.4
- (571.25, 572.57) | 10.5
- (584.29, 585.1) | 10.1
